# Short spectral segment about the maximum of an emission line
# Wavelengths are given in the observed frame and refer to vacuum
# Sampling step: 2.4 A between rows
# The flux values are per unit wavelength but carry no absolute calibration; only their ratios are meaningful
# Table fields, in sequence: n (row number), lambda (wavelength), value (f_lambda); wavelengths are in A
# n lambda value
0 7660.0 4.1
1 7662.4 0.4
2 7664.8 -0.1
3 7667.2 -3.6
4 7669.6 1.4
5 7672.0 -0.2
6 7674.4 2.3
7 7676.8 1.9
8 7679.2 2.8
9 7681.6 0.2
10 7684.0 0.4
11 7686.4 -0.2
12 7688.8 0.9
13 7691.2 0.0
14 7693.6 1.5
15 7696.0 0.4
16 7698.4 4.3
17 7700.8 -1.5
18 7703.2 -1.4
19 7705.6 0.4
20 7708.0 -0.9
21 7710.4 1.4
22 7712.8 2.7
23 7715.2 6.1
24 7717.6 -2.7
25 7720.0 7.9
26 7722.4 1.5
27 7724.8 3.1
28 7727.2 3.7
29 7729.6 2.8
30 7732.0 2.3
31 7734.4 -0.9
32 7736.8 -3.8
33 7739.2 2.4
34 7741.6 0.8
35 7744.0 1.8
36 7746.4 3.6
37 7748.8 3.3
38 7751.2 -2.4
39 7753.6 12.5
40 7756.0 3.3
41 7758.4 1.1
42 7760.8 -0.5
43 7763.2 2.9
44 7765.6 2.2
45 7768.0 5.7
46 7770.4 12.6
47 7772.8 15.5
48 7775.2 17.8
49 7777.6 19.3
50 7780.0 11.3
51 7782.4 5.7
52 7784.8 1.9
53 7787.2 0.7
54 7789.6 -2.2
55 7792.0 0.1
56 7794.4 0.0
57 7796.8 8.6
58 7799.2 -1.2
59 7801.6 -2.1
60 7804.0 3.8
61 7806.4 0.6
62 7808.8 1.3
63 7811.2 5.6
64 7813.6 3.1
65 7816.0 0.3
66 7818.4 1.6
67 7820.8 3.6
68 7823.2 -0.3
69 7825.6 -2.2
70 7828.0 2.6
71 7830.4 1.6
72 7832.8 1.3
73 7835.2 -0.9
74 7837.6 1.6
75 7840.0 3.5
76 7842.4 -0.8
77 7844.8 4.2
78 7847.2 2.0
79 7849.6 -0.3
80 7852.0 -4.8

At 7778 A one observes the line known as [O II]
